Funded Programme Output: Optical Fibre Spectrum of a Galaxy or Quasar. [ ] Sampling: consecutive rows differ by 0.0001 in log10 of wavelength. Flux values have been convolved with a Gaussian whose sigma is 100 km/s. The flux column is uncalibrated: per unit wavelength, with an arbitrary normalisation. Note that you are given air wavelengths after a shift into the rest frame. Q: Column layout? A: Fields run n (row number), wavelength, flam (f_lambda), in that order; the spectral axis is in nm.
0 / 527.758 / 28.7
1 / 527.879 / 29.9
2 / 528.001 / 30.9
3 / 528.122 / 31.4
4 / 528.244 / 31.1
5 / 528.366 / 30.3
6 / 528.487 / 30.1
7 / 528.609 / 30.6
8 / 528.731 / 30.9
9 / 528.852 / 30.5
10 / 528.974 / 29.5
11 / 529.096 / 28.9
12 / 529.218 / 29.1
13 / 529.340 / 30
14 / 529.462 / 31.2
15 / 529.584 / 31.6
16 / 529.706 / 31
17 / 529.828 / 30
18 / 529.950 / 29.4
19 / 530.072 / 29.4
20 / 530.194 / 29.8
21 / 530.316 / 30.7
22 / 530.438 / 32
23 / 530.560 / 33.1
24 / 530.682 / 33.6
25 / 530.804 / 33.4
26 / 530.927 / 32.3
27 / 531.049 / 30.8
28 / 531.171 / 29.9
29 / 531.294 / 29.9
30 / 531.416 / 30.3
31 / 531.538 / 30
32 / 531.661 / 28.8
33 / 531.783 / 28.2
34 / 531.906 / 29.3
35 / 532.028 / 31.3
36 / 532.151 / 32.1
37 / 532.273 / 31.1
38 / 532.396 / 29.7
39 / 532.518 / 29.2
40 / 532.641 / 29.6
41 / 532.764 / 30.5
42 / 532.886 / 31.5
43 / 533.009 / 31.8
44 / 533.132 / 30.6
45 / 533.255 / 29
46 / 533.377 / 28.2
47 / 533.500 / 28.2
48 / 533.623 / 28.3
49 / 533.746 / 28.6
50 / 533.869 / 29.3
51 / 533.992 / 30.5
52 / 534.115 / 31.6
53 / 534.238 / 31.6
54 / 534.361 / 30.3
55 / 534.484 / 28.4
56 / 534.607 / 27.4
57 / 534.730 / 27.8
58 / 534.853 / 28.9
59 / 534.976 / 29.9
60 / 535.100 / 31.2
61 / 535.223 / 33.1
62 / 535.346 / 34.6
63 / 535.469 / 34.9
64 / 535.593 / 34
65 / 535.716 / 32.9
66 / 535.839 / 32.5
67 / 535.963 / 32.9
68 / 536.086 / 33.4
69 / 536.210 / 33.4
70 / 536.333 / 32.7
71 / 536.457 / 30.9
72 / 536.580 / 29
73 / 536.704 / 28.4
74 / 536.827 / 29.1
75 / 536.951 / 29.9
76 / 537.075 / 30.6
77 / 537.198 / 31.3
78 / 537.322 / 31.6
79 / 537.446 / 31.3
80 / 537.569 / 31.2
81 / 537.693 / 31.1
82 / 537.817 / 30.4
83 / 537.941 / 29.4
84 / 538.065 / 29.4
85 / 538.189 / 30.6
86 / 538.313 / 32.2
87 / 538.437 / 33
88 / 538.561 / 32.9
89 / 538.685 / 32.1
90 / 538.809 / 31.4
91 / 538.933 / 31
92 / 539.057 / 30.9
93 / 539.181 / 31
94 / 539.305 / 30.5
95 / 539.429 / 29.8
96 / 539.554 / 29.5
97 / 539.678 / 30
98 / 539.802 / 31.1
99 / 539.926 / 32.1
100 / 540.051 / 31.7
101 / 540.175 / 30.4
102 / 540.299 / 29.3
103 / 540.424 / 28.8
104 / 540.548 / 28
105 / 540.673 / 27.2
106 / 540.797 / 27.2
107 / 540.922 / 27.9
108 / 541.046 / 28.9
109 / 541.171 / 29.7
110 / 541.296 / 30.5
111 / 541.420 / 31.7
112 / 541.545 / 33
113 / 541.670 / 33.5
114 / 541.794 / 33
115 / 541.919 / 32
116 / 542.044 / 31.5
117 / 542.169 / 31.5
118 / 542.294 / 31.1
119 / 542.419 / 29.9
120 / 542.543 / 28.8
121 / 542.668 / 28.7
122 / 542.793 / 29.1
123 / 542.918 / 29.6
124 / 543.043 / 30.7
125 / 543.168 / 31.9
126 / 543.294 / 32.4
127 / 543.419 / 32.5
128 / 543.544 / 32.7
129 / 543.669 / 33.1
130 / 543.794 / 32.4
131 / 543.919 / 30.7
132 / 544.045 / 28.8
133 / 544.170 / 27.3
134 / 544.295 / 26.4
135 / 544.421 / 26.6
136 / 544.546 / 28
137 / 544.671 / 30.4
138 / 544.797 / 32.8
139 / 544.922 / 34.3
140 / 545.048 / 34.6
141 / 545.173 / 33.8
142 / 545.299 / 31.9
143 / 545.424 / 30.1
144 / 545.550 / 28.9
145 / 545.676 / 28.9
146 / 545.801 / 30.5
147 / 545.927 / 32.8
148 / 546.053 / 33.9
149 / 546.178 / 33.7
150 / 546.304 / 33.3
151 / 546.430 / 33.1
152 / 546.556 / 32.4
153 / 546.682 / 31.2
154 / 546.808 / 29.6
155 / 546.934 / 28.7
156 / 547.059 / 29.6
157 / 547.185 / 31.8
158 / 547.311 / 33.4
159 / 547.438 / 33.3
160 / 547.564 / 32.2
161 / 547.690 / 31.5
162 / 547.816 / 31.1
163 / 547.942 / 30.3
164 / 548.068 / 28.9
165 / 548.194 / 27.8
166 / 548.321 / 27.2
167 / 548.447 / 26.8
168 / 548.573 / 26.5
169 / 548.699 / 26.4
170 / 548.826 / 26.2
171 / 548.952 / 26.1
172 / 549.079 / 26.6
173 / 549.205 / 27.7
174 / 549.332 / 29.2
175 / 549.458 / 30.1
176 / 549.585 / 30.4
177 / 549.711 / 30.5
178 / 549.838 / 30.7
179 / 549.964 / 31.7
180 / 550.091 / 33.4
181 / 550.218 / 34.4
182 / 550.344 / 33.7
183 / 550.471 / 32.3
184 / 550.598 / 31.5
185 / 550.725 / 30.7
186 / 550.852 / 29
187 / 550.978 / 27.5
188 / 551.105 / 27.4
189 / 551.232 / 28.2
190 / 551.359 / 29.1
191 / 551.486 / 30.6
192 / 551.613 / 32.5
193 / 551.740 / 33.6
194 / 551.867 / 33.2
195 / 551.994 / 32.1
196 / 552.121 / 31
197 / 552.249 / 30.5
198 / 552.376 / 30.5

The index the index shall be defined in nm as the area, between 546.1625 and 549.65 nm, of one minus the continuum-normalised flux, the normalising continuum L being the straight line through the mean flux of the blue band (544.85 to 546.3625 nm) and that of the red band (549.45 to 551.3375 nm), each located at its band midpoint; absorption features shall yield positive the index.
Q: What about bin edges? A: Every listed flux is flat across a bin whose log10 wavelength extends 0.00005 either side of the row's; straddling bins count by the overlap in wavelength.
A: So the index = 0.20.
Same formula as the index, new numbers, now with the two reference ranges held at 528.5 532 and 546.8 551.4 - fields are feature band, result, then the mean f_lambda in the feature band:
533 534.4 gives 0.029 nm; 29.7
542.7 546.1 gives -0.106 nm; 30.9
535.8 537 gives -0.037 nm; 31.2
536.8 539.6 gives -0.066 nm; 30.9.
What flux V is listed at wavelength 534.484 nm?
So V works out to 28.4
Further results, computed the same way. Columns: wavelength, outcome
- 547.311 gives 33.4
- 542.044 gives 31.5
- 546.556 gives 32.4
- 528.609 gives 30.6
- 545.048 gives 34.6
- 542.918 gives 29.6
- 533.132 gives 30.6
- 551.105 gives 27.4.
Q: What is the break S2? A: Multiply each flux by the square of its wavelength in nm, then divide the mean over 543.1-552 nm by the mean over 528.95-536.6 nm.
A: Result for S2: 1.05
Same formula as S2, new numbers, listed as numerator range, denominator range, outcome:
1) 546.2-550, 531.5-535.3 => 1.05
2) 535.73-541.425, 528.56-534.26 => 1.04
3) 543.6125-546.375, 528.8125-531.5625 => 1.07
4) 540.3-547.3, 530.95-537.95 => 1.04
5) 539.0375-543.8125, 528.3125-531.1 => 1.04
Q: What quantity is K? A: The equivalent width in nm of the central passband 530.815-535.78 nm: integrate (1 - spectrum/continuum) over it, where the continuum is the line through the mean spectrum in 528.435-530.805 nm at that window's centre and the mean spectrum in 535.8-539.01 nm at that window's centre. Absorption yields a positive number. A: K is 0.08 nm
